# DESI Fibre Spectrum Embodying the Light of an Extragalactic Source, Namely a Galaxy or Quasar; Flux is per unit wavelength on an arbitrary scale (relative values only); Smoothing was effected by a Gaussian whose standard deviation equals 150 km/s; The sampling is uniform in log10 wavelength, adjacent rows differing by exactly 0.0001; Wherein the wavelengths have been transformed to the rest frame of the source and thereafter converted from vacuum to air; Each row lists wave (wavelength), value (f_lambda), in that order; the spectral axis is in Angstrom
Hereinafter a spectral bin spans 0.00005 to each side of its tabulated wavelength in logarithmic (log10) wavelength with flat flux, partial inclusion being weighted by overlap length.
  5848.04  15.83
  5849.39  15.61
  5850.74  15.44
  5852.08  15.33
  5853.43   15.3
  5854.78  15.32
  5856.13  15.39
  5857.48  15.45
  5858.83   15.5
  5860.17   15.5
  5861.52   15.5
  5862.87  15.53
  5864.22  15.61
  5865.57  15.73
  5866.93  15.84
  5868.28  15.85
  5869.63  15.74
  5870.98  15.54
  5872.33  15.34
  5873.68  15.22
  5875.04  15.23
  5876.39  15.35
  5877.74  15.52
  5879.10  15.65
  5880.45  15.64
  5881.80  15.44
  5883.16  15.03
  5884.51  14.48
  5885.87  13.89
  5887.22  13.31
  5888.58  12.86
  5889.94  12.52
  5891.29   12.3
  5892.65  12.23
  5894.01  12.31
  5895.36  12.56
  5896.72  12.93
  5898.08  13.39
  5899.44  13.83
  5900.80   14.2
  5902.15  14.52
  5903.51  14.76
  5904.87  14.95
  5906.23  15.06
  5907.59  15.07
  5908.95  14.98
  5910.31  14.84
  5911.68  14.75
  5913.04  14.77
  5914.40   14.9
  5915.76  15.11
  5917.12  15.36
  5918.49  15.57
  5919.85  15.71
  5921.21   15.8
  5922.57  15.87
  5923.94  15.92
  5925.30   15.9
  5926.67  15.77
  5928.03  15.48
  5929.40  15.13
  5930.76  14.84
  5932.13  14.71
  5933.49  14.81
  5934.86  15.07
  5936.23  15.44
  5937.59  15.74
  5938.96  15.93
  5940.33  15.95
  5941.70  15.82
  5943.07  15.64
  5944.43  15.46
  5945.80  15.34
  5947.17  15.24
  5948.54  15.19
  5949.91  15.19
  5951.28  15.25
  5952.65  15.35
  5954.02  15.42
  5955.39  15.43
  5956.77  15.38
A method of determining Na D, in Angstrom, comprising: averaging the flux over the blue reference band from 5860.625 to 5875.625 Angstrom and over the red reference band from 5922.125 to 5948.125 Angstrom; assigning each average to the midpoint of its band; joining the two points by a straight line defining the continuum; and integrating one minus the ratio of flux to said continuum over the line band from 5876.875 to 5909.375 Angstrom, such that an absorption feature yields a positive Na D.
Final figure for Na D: 3.1 Angstrom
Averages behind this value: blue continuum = 15.5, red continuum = 15.5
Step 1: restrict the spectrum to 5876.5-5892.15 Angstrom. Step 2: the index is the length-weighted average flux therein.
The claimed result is 14.3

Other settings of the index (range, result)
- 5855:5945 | 14.9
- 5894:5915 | 14.3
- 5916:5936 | 15.4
